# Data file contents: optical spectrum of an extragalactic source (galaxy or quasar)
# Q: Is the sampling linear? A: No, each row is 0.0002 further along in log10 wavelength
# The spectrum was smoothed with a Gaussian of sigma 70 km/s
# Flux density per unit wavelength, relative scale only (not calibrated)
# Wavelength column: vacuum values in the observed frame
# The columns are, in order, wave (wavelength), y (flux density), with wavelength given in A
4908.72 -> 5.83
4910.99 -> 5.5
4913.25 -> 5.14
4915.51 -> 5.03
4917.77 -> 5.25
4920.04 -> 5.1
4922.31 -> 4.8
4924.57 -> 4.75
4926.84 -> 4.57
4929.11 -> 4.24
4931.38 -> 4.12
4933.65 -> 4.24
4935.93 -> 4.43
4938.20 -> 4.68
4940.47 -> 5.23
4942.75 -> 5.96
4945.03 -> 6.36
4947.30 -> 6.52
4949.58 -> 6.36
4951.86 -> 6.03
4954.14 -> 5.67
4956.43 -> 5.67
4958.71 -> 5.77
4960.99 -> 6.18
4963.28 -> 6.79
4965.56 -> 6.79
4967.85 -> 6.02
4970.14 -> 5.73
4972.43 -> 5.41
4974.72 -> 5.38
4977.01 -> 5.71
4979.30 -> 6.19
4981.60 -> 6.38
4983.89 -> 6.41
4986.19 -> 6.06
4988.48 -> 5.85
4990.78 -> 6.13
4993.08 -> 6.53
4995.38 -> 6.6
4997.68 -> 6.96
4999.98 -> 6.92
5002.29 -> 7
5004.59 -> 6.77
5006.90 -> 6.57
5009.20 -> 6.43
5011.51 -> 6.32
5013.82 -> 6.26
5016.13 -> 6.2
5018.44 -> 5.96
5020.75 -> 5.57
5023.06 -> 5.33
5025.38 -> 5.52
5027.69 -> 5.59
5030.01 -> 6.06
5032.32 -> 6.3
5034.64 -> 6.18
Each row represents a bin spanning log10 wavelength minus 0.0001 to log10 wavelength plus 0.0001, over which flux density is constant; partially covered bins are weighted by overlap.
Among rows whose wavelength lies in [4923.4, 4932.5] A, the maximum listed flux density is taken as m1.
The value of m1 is 4.75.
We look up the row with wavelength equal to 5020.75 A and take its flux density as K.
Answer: 5.57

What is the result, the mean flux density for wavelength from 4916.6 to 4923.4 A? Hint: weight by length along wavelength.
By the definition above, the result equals 5.05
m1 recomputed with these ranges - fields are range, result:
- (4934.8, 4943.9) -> 5.96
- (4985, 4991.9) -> 6.13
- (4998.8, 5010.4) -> 7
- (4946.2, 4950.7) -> 6.52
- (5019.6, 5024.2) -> 5.57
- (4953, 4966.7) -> 6.79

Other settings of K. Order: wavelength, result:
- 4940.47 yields 5.23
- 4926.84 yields 4.57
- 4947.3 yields 6.52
